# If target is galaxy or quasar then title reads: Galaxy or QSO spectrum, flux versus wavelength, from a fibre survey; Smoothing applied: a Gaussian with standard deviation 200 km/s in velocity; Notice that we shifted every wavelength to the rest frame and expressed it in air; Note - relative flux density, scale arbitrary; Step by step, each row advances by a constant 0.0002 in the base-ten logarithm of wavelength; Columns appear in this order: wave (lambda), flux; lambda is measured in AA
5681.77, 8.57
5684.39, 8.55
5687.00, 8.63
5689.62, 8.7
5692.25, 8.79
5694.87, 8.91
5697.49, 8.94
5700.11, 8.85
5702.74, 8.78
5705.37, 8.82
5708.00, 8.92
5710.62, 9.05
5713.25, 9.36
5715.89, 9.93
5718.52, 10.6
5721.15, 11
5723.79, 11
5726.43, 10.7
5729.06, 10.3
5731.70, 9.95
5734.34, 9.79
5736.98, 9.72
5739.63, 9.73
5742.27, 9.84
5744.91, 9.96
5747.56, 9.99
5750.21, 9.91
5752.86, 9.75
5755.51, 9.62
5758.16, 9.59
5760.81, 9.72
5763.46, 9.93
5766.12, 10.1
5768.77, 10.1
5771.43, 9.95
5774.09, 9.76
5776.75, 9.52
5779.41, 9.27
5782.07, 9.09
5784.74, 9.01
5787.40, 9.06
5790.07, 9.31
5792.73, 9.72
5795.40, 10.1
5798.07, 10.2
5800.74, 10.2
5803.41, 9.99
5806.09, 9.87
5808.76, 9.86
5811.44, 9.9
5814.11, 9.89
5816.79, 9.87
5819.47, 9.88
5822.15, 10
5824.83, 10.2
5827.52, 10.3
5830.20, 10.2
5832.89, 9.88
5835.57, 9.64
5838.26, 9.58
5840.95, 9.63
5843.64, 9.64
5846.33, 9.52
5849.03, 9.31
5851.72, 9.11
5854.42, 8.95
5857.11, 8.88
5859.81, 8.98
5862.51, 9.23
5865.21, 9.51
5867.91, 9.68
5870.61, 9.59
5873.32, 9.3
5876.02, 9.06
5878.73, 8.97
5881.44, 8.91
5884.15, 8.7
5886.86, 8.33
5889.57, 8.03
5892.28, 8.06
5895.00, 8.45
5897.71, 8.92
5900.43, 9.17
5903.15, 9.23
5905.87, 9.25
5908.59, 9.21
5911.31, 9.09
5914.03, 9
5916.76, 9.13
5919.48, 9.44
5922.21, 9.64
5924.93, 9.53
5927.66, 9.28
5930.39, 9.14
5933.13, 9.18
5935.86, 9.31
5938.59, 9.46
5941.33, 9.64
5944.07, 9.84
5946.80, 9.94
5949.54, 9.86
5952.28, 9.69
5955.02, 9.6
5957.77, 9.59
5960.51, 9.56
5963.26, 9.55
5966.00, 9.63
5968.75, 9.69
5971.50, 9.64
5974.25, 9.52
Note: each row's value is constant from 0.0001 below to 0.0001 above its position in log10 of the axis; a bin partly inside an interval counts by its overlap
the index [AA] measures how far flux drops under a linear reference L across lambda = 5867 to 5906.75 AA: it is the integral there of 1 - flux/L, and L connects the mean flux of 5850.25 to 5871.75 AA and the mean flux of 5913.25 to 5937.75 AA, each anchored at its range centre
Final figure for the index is 1.59 AA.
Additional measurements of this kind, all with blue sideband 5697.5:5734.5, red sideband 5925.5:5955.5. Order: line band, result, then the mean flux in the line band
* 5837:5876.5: 1.17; 9.34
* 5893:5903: 0.77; 8.84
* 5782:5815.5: -0.18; 9.73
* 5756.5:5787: 0.26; 9.62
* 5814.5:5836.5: -0.79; 10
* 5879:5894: 1.79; 8.45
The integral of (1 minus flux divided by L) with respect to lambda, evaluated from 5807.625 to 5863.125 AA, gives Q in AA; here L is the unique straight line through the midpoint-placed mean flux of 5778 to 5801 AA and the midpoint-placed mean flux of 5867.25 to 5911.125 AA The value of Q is -2.4 AA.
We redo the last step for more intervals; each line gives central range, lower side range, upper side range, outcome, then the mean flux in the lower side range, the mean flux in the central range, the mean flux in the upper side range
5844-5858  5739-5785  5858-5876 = 0.3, 9.73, 9.2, 9.35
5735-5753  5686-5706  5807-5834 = -1.1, 8.8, 9.84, 10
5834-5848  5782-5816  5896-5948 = 0.0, 9.73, 9.6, 9.33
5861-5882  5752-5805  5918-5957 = 0.7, 9.7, 9.29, 9.54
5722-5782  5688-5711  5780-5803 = -4.1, 8.85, 9.91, 9.59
